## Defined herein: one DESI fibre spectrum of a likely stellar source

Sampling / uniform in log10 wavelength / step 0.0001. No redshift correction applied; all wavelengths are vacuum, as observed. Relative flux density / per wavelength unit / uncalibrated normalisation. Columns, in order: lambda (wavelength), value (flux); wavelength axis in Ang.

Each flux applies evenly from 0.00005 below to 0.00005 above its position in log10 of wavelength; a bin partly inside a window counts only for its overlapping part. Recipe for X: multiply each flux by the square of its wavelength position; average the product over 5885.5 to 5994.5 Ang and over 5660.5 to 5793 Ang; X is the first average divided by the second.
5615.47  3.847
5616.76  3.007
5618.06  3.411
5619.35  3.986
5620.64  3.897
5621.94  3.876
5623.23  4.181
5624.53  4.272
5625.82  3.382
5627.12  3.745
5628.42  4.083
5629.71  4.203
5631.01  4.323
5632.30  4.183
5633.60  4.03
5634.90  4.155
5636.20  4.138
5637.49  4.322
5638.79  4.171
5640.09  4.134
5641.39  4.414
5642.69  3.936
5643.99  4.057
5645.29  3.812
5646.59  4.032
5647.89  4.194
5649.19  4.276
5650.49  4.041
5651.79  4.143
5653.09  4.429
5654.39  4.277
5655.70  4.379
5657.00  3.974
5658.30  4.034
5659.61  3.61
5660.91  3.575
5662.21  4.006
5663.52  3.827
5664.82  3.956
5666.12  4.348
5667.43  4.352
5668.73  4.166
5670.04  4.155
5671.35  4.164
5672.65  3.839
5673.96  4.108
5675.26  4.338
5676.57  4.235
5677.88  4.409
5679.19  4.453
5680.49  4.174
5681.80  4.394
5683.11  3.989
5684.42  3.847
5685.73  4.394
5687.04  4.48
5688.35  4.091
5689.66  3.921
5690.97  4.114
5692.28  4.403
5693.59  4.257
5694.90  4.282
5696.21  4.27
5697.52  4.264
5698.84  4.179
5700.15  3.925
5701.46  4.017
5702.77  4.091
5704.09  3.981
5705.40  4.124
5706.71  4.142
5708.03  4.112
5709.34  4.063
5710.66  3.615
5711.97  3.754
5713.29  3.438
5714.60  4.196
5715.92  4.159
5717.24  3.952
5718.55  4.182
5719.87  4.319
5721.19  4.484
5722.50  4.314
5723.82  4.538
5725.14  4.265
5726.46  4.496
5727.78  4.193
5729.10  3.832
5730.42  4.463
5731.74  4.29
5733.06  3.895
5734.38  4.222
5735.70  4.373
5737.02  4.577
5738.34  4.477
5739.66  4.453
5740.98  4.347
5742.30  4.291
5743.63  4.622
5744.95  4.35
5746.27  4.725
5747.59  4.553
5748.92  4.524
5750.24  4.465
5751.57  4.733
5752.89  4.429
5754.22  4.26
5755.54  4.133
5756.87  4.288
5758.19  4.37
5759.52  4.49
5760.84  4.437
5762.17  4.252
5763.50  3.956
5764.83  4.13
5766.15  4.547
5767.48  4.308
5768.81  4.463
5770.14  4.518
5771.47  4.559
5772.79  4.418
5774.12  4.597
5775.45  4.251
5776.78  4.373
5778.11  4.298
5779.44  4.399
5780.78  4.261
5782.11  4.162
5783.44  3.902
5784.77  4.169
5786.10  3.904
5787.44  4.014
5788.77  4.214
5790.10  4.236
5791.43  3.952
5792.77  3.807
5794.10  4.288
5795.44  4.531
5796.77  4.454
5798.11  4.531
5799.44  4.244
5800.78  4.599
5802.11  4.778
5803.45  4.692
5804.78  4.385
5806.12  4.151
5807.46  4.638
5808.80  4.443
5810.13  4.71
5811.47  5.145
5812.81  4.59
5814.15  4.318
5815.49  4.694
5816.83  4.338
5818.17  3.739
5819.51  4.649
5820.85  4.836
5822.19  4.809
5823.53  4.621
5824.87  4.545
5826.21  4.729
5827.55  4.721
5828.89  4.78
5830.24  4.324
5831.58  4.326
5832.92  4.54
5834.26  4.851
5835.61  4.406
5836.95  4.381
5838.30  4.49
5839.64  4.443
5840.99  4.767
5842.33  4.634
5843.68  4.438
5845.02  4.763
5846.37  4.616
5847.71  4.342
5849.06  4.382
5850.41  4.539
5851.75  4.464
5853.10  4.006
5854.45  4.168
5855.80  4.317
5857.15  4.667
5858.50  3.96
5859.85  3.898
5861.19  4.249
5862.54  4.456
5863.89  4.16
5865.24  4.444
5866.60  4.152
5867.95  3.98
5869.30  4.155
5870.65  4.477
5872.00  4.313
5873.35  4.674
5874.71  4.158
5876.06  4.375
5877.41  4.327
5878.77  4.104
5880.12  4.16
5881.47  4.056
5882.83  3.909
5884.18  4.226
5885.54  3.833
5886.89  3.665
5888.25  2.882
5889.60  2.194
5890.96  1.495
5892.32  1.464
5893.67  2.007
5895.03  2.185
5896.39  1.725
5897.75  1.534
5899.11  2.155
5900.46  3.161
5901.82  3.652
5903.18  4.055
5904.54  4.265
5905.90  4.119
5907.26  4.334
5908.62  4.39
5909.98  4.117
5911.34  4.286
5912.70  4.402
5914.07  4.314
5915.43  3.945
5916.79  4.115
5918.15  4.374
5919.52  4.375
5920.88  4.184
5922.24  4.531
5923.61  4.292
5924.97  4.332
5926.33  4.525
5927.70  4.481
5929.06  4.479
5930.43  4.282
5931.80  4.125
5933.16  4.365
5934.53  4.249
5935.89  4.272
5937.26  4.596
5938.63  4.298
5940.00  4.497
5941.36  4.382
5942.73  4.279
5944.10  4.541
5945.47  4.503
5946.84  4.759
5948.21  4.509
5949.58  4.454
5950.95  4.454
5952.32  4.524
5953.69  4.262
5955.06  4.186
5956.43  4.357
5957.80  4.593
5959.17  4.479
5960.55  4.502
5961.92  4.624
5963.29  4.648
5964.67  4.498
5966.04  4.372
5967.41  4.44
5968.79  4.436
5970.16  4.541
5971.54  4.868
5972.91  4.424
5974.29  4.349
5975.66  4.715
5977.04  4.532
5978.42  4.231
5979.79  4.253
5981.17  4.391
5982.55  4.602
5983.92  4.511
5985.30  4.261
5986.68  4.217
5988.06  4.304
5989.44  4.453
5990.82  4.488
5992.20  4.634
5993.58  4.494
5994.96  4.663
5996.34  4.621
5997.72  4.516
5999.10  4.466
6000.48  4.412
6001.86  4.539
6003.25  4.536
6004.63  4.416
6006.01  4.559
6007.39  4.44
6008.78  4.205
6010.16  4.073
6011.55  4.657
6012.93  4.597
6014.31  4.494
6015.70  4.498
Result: 1.04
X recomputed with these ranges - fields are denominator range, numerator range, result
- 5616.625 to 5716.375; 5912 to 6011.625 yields 1.20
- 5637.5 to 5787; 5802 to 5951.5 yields 1.04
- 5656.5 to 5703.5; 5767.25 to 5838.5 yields 1.12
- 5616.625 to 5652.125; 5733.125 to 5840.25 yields 1.16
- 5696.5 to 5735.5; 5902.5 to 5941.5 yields 1.12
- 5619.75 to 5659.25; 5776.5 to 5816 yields 1.12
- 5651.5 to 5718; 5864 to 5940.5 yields 1.01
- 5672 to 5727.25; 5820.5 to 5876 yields 1.12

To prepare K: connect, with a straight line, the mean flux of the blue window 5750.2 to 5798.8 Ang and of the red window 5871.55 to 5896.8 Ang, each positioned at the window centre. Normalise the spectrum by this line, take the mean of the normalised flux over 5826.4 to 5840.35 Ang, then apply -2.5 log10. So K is -0.19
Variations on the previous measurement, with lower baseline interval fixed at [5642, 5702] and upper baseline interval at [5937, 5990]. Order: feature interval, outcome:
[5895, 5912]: 0.27 mag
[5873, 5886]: 0.05 mag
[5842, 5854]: -0.03 mag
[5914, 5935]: 0.03 mag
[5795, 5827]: -0.06 mag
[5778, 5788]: 0.03 mag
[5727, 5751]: -0.04 mag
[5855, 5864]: 0.02 mag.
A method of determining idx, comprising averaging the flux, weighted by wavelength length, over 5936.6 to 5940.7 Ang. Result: 4.47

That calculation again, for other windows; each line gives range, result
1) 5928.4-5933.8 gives 4.31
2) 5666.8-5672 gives 4.21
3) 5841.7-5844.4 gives 4.54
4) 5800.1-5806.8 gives 4.52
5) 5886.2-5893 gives 2.35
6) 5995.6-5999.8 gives 4.54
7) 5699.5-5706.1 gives 4.03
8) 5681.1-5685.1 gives 4.07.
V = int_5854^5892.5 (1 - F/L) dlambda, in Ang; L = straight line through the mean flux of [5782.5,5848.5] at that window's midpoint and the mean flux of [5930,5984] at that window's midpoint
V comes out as 4.6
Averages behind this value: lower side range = 4.46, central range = 3.92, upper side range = 4.45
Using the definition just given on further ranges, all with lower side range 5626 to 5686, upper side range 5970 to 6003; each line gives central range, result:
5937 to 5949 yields -0.1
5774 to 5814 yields -0.8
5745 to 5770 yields -1.0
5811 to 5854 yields -2.2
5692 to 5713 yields 0.5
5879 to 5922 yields 8.8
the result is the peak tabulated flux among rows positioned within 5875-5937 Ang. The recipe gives 4.531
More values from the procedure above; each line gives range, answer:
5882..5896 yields 4.226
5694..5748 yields 4.725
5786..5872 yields 5.145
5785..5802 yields 4.599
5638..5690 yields 4.48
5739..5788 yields 4.733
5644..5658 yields 4.429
